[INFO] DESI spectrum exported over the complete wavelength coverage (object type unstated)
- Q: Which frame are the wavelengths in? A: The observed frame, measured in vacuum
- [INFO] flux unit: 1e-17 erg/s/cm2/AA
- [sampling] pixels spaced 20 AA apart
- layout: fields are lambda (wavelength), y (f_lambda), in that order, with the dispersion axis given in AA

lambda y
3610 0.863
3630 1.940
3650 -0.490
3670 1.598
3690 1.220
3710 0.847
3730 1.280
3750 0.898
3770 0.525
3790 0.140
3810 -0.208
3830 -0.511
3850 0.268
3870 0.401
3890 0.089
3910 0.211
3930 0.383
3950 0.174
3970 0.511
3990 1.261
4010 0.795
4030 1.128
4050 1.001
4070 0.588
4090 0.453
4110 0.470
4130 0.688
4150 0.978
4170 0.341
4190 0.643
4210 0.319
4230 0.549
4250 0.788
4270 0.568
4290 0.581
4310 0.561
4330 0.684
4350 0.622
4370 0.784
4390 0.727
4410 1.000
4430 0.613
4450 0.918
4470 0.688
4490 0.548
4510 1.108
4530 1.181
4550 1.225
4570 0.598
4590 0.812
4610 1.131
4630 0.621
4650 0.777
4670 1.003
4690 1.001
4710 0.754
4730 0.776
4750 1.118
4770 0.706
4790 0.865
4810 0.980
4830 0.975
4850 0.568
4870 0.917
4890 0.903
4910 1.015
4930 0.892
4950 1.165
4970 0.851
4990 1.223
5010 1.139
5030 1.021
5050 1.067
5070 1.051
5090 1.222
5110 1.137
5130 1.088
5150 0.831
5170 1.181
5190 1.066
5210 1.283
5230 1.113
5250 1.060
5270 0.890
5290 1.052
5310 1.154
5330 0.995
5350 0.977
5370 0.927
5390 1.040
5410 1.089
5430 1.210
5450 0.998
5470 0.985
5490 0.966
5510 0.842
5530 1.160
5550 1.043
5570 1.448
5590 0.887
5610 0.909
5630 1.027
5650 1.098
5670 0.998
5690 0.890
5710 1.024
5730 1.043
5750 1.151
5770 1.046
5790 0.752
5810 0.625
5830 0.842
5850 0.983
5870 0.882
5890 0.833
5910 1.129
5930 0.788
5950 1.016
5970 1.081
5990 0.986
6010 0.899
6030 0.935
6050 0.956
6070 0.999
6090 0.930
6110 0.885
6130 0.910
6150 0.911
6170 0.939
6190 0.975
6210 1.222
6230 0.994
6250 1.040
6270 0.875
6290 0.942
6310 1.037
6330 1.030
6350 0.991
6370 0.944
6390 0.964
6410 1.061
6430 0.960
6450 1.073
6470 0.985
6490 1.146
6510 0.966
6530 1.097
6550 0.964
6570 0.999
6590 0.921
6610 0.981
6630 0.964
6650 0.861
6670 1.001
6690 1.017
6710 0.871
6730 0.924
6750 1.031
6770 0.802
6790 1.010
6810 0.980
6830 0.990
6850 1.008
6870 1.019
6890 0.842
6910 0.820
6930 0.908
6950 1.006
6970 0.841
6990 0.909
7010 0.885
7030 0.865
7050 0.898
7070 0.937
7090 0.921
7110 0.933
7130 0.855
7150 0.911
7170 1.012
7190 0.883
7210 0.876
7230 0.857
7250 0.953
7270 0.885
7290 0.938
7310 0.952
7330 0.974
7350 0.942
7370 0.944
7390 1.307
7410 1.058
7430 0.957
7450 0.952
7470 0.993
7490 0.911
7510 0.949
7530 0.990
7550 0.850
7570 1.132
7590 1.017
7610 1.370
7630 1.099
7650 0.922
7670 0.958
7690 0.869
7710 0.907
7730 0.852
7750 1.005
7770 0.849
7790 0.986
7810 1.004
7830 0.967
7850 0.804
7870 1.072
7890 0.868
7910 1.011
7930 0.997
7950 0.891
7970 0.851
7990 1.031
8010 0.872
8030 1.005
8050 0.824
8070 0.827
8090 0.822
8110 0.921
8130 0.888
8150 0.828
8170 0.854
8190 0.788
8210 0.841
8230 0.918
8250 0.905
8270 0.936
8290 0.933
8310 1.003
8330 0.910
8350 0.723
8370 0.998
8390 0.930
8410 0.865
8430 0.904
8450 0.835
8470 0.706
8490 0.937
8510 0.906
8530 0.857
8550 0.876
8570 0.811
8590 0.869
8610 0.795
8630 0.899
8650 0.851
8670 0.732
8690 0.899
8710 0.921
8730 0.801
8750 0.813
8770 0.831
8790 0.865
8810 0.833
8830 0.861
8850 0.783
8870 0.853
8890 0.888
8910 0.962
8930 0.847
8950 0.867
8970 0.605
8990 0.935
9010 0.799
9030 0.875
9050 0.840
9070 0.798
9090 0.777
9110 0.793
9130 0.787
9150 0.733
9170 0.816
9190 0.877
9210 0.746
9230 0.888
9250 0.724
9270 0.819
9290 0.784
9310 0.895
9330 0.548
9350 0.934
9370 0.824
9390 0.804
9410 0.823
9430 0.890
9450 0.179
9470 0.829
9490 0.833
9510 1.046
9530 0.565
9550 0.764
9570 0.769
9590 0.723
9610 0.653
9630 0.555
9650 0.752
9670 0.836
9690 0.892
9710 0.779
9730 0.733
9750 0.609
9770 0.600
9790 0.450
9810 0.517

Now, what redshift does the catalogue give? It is 0.13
